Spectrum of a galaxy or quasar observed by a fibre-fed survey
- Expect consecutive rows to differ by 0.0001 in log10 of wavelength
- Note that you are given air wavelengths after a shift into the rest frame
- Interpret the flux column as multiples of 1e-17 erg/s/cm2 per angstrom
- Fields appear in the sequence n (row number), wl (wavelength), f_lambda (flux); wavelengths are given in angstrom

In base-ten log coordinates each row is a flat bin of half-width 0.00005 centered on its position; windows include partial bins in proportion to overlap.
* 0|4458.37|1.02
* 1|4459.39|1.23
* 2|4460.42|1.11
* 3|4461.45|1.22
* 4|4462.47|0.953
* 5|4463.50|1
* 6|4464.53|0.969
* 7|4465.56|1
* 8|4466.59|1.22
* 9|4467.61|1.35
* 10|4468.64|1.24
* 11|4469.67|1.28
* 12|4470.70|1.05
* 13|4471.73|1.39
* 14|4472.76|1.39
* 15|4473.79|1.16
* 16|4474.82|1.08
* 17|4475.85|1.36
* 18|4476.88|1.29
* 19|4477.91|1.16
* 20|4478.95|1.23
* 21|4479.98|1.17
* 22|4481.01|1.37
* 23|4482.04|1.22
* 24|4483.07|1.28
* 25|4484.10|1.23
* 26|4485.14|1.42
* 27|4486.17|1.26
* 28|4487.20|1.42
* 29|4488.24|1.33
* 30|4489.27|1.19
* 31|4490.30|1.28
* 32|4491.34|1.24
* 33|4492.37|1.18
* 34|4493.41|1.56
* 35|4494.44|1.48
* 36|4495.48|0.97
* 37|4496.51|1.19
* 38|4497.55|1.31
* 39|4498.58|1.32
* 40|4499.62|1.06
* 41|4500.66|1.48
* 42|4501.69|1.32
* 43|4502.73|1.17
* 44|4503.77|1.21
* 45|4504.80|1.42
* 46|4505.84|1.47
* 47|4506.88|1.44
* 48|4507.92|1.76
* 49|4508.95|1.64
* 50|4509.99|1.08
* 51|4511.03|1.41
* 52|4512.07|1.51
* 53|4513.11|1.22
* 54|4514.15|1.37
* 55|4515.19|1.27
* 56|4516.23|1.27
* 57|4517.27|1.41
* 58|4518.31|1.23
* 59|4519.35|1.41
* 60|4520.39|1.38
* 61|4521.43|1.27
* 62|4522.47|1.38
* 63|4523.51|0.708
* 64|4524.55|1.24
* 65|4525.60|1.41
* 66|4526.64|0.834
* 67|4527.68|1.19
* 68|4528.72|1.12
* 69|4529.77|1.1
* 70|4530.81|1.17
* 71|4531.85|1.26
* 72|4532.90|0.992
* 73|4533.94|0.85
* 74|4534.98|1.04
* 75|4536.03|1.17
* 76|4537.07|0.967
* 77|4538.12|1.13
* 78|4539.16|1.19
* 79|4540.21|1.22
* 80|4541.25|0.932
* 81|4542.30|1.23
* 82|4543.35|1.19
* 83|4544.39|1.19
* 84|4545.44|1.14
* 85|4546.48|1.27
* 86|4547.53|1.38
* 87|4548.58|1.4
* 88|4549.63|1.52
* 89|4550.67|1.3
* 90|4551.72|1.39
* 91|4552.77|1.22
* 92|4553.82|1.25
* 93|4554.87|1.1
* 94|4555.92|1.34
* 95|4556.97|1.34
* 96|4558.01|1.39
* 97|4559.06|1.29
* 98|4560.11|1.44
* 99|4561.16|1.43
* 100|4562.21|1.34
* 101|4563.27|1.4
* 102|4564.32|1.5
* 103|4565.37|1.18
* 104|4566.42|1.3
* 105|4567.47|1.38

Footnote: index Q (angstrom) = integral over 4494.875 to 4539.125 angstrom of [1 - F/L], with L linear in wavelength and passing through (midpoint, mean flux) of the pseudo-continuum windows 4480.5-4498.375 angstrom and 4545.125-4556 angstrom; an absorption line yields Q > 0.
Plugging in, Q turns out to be 1.86 angstrom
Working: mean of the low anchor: 1.29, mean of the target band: 1.24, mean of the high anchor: 1.3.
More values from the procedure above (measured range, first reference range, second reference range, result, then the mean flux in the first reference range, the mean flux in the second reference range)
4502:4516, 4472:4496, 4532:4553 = -1.6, 1.27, 1.19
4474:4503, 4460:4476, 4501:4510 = 0.7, 1.17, 1.41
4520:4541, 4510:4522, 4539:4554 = 2.7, 1.33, 1.26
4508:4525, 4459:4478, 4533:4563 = -1.4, 1.18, 1.24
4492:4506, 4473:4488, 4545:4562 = -0.1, 1.26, 1.33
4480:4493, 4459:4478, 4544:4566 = -0.8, 1.18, 1.32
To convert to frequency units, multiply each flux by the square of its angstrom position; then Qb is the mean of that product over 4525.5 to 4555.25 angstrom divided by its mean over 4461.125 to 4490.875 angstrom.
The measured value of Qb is 0.99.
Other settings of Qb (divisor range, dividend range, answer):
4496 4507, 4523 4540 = 0.85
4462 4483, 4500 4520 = 1.16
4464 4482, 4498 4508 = 1.12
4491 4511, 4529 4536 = 0.82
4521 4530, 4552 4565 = 1.19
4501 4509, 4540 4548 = 0.85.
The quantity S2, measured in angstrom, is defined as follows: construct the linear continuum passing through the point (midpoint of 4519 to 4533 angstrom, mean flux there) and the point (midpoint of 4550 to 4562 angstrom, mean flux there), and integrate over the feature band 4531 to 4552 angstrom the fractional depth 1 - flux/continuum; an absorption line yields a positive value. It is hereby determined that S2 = 1.15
